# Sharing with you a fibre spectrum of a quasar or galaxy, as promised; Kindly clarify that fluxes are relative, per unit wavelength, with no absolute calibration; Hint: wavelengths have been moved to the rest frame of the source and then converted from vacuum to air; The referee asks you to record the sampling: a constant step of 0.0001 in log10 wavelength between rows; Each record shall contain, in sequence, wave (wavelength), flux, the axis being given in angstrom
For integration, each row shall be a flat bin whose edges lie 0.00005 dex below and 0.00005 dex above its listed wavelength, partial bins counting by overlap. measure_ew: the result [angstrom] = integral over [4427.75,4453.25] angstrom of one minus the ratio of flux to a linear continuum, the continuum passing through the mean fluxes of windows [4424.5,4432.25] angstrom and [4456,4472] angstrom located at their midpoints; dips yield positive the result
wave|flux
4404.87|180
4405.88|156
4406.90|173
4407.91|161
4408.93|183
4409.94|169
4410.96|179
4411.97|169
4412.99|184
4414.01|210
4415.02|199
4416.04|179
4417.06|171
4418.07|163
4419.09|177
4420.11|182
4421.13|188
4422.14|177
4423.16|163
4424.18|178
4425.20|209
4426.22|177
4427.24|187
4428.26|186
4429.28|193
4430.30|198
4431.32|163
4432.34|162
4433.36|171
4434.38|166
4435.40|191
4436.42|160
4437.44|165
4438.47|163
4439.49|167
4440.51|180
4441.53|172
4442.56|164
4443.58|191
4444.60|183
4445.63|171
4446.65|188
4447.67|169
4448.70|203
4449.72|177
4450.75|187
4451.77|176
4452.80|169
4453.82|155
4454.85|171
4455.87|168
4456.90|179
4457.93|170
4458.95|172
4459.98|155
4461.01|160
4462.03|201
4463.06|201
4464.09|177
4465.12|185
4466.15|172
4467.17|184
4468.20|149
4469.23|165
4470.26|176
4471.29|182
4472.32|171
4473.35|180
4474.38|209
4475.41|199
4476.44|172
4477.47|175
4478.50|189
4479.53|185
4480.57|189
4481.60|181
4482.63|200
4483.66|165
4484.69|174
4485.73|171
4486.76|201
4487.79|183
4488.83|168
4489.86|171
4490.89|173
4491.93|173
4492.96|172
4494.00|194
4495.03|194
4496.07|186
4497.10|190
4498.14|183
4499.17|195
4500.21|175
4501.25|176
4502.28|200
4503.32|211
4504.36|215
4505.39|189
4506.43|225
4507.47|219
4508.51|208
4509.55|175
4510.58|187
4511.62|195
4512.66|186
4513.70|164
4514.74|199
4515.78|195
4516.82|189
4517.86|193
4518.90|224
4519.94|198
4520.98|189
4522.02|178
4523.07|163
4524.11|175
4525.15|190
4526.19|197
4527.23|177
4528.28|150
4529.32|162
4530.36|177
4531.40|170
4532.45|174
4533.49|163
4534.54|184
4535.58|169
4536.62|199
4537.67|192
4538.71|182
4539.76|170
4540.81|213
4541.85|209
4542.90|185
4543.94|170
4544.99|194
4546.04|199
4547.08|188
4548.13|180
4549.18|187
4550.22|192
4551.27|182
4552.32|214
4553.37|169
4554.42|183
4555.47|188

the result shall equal 0.8 angstrom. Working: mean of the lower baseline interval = 186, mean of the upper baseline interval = 175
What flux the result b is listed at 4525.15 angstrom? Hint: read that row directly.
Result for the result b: 190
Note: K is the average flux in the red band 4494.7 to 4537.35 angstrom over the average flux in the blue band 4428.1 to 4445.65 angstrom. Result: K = 1.1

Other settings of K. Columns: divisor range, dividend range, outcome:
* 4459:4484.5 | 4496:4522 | 1.08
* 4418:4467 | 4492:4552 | 1.06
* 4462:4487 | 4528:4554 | 1.01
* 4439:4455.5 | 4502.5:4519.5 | 1.12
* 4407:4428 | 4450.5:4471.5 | 0.96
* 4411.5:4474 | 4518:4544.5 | 1.03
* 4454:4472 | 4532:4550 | 1.07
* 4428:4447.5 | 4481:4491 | 1.02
